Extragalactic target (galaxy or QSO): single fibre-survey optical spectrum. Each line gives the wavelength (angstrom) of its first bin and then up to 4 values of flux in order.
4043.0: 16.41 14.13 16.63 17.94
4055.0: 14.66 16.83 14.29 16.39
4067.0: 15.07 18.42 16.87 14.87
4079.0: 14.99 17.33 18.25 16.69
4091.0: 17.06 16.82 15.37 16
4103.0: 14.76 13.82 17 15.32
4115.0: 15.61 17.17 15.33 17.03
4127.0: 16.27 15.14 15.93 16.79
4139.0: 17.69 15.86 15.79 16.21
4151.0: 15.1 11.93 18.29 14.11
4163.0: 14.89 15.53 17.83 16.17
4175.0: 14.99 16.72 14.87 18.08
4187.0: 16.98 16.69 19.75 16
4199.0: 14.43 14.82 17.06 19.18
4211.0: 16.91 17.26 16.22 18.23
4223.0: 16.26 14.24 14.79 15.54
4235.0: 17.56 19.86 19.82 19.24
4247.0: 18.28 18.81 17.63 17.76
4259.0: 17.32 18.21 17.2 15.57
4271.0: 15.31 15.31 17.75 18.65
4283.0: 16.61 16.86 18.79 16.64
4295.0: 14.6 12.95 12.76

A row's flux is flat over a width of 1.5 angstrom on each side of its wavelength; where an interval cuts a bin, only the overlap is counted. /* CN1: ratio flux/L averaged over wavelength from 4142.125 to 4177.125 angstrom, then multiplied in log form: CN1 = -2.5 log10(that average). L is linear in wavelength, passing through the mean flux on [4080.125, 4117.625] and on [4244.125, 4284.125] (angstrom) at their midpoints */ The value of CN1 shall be 0.07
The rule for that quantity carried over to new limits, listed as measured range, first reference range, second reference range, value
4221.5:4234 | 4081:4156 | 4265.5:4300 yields 0.060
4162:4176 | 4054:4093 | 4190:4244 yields 0.054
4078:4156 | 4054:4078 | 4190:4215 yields 0.020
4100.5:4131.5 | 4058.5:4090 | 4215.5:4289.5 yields 0.054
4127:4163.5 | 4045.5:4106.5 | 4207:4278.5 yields 0.060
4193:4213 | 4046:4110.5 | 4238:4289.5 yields 0.031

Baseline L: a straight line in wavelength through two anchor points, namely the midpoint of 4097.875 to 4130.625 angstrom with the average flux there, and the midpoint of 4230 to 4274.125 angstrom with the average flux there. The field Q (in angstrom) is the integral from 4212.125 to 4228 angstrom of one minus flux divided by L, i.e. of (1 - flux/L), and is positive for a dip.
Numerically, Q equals 0.7 angstrom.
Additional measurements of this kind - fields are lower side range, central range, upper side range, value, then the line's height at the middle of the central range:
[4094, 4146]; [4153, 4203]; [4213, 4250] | 1.87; 16.7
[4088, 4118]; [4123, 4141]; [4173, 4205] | -0.46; 16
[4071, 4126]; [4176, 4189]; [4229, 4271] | 0.32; 17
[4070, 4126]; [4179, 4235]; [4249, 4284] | 0.90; 16.8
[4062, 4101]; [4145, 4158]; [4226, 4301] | 1.04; 16.7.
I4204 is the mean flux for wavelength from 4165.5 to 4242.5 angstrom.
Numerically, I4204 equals 16.8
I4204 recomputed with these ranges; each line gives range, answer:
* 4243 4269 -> 17.8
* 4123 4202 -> 16.1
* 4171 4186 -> 16.2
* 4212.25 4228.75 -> 16.3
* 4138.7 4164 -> 15.5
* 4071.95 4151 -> 16.1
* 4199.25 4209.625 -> 16.7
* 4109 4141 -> 16.3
